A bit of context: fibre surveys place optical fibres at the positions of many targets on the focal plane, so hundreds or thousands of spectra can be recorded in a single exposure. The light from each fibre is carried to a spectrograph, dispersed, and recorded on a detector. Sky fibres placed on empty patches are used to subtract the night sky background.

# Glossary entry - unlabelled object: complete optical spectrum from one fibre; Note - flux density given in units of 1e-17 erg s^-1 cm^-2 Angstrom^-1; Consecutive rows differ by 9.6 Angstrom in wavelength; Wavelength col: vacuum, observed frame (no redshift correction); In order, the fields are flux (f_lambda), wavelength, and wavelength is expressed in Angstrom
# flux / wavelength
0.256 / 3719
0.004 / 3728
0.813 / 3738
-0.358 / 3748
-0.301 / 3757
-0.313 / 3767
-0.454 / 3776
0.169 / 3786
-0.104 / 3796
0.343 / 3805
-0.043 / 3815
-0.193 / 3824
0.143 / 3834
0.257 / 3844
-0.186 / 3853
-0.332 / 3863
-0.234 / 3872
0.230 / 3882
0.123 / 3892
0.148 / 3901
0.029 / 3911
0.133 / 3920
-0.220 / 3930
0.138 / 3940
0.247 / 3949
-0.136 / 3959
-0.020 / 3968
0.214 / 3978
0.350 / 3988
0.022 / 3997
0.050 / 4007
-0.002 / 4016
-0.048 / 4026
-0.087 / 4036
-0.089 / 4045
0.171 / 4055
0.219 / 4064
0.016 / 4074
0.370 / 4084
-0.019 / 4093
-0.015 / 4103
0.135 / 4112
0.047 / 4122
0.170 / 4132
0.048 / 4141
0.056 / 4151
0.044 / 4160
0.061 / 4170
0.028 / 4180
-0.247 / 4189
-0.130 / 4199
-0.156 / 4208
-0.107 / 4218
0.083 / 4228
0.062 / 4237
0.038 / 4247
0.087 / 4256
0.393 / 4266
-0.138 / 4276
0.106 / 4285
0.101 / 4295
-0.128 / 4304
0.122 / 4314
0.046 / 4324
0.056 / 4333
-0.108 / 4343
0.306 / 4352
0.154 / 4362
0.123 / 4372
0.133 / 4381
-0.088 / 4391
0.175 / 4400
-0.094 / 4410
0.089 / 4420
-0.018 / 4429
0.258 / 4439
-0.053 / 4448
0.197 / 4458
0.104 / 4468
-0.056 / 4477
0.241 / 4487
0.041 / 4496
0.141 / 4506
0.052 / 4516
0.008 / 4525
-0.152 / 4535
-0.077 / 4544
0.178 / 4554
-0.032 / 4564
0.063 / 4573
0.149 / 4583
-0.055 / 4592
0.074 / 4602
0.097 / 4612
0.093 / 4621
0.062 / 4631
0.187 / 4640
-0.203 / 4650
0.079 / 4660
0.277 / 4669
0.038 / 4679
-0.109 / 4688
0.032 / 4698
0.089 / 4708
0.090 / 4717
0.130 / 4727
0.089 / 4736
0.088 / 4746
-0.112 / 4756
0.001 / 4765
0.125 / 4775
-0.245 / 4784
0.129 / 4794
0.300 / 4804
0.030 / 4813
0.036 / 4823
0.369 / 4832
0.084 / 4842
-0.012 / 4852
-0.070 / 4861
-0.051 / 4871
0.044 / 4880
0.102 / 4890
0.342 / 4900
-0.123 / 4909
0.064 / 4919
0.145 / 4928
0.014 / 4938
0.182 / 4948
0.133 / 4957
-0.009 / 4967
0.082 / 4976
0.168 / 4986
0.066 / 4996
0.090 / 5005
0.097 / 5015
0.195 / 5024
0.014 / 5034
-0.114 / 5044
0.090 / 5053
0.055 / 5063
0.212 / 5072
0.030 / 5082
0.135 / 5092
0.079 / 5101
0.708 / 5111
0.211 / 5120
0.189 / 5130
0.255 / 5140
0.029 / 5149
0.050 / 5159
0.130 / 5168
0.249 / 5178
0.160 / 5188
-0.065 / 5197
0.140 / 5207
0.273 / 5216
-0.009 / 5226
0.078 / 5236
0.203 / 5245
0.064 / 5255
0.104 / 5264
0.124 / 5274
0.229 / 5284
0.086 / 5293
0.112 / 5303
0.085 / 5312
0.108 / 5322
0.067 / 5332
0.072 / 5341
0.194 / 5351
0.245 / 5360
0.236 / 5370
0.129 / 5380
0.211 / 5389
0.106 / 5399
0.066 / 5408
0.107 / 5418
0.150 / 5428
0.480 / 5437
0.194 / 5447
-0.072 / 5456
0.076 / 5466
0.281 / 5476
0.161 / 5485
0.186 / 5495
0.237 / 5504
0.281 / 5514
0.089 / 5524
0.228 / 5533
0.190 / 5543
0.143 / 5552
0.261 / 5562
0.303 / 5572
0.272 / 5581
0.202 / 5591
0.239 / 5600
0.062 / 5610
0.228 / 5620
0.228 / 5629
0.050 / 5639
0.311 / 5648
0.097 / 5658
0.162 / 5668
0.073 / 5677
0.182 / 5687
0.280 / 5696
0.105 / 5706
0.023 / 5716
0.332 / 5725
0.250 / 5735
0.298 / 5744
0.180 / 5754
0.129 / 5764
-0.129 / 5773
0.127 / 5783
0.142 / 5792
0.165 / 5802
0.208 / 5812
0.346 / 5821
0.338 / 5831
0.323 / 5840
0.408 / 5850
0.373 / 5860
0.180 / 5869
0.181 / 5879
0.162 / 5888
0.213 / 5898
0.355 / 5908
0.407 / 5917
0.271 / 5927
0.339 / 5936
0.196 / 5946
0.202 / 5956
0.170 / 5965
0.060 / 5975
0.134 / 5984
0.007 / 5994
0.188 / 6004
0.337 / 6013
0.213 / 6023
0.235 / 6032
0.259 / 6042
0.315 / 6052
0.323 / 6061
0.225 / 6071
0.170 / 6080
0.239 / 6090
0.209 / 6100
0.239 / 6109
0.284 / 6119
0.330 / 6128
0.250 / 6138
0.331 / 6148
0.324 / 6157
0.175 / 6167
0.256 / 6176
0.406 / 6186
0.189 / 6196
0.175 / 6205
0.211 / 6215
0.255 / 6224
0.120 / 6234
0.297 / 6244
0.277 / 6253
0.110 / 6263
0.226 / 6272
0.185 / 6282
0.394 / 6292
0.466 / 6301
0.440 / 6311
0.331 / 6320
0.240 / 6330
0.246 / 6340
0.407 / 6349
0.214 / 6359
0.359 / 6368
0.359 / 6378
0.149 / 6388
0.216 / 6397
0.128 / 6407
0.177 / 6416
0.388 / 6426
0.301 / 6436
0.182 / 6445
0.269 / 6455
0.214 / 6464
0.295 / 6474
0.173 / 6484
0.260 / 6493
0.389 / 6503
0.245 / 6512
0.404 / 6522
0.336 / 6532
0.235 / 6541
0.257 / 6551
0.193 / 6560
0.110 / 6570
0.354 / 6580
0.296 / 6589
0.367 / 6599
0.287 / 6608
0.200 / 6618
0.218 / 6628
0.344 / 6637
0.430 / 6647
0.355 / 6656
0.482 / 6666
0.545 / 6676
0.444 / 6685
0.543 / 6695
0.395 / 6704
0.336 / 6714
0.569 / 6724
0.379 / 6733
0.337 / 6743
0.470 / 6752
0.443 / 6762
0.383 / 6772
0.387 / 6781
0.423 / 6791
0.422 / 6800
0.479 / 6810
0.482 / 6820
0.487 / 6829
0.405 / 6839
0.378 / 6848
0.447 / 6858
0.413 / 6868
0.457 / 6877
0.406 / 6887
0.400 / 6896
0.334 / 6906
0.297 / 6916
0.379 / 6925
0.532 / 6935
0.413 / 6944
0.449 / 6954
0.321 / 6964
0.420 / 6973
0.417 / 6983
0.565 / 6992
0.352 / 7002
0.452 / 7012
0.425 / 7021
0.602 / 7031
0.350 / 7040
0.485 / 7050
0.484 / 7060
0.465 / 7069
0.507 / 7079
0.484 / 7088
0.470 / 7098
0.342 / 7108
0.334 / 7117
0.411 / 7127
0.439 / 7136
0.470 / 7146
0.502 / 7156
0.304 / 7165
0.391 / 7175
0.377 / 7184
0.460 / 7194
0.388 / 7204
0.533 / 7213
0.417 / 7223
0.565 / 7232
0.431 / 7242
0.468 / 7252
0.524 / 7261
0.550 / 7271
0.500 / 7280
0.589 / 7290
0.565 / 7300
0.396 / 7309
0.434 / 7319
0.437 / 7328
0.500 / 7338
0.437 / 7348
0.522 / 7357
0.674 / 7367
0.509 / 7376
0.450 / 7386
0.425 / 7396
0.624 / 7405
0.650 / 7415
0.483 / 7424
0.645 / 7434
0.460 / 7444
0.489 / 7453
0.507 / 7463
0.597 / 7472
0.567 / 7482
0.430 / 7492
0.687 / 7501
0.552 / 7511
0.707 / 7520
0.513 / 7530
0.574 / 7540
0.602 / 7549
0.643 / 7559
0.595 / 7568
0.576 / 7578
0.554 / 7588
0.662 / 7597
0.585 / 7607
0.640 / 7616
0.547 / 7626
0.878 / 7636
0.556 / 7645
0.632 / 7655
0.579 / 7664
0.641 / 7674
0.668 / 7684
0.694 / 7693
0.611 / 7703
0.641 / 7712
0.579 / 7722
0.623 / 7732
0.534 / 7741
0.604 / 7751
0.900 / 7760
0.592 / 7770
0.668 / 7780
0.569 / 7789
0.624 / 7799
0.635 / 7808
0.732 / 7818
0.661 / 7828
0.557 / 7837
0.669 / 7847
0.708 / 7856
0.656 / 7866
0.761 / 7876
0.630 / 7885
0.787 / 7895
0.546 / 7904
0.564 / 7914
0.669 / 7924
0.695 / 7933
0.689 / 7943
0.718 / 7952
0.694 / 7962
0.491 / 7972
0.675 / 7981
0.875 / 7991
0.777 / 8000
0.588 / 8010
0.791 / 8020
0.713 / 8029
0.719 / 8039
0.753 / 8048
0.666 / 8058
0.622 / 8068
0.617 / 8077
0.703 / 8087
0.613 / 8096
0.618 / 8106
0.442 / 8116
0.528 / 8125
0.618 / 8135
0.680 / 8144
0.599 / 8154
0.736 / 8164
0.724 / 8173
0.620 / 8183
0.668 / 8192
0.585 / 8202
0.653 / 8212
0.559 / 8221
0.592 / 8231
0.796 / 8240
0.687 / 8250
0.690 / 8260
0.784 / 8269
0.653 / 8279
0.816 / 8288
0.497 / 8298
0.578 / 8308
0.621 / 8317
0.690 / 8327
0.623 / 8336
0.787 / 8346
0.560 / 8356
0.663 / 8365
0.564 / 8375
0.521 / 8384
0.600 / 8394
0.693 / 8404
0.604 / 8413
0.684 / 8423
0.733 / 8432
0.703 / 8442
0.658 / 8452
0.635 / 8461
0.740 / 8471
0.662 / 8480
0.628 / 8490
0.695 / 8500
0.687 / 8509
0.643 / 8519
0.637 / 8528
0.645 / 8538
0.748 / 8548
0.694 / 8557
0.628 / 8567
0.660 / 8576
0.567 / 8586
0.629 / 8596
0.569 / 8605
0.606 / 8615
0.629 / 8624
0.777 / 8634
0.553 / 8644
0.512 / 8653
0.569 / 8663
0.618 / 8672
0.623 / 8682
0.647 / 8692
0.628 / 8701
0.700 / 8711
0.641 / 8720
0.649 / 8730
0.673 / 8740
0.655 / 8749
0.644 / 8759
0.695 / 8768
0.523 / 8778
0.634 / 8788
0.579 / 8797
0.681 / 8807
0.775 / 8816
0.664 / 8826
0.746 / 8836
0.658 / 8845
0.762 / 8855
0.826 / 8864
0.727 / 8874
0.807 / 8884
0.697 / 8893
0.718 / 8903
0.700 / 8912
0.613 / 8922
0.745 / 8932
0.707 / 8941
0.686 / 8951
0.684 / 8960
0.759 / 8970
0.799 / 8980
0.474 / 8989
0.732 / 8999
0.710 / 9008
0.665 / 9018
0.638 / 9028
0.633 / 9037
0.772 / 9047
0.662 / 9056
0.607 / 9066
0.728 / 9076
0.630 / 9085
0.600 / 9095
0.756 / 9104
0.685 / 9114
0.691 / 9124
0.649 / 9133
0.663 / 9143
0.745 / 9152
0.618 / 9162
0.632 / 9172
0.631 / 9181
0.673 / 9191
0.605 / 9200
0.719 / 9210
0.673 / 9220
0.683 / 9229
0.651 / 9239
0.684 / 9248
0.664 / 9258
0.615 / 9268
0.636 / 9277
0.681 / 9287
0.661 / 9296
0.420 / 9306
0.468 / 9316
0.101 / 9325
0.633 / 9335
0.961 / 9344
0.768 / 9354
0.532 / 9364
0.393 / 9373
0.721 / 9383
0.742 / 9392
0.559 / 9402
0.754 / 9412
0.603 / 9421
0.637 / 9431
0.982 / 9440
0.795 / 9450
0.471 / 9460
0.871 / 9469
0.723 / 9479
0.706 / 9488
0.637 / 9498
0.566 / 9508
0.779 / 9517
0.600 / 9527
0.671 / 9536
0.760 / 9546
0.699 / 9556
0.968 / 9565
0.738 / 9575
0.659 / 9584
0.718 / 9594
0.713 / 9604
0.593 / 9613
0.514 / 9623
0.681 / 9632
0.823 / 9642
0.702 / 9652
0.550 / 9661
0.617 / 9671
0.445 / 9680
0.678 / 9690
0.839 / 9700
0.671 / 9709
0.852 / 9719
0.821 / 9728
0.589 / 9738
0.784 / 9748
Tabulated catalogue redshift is 0.669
